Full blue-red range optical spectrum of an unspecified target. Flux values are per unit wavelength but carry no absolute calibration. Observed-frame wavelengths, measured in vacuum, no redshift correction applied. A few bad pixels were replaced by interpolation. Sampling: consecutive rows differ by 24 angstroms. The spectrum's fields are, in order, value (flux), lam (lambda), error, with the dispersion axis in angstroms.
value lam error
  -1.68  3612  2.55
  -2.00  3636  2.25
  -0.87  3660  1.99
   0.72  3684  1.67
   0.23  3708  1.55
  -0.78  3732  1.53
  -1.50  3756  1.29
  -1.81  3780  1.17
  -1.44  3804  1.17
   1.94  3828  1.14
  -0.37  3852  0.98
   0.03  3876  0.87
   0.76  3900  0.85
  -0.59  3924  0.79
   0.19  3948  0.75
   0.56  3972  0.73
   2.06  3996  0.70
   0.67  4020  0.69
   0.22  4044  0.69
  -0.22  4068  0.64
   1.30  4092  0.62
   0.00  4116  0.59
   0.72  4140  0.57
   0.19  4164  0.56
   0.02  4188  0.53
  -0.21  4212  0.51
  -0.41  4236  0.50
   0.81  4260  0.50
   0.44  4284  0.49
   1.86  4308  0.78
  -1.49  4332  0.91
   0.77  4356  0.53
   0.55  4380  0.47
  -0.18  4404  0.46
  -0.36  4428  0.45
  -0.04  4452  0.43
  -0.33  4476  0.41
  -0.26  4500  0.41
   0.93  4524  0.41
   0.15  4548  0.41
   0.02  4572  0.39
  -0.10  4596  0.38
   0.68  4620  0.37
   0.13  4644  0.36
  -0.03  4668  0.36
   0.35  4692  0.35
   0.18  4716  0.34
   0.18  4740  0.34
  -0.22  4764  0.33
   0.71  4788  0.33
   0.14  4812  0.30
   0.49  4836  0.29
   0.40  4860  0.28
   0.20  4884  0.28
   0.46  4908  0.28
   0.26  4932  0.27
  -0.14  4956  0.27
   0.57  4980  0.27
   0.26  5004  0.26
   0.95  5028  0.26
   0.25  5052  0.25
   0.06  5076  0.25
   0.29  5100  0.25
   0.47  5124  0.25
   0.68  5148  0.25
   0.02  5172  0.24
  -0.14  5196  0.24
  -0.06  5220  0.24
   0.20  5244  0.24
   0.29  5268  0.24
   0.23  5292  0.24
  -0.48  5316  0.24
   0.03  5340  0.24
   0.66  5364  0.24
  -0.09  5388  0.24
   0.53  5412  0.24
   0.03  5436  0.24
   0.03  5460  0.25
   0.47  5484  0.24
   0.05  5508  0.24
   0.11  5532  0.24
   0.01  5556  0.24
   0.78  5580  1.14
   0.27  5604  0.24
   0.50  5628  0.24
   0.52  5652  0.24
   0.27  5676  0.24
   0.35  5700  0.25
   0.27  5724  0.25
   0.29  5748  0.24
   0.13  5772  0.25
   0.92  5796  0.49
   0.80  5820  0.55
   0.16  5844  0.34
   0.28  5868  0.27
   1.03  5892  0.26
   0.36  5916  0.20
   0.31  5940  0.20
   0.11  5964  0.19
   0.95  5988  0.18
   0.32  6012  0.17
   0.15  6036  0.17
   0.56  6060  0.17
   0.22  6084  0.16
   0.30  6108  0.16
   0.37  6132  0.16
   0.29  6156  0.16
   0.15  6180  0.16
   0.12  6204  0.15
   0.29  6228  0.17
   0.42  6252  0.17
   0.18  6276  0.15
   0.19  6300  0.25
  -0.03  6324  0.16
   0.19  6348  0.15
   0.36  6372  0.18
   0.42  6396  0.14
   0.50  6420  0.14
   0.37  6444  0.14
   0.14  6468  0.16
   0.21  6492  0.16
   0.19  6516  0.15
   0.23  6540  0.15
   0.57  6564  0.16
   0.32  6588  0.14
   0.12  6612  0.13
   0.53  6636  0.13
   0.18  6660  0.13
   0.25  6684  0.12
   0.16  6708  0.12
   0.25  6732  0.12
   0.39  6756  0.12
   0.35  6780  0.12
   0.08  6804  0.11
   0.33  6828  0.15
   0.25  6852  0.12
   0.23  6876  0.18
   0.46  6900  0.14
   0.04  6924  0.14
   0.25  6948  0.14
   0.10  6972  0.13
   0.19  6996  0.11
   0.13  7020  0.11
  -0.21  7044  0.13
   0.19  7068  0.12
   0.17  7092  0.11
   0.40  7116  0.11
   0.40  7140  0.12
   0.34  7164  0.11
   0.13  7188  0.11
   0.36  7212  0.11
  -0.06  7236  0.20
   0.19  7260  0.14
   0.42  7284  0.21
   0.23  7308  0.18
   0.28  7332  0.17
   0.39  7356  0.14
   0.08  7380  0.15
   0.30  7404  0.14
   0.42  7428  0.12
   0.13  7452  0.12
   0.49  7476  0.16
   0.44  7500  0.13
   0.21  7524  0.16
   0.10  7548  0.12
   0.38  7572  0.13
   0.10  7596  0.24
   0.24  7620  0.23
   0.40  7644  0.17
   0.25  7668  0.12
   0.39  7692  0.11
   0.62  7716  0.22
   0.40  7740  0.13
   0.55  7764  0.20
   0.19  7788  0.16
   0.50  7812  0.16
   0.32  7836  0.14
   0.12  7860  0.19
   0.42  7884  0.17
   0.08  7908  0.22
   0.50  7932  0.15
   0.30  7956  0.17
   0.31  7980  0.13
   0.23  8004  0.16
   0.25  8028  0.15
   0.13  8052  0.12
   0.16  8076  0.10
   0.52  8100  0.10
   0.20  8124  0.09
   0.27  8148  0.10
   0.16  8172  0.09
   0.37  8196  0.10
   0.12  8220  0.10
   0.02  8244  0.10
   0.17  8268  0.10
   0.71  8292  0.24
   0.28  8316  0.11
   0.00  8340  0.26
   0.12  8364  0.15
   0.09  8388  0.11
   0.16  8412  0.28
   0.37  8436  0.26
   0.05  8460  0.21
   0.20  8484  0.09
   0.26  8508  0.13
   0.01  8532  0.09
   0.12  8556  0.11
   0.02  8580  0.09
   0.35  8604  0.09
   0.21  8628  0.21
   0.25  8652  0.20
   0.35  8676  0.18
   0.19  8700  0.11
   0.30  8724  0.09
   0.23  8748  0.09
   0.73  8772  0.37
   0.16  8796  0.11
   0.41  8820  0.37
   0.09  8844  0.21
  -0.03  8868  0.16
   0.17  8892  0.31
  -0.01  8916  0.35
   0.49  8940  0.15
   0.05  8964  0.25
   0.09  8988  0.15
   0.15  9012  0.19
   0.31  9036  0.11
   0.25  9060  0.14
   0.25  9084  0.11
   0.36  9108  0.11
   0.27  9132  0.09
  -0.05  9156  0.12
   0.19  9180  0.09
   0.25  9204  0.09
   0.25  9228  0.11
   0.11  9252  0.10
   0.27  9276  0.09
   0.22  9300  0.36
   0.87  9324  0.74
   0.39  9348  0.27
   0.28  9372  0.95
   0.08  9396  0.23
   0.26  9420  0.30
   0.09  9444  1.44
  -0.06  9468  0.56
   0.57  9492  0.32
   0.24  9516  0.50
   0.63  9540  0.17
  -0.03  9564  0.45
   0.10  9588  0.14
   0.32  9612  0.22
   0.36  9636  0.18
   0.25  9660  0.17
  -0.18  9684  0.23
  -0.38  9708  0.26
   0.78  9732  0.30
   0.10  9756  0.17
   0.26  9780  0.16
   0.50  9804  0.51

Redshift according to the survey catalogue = 0.17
